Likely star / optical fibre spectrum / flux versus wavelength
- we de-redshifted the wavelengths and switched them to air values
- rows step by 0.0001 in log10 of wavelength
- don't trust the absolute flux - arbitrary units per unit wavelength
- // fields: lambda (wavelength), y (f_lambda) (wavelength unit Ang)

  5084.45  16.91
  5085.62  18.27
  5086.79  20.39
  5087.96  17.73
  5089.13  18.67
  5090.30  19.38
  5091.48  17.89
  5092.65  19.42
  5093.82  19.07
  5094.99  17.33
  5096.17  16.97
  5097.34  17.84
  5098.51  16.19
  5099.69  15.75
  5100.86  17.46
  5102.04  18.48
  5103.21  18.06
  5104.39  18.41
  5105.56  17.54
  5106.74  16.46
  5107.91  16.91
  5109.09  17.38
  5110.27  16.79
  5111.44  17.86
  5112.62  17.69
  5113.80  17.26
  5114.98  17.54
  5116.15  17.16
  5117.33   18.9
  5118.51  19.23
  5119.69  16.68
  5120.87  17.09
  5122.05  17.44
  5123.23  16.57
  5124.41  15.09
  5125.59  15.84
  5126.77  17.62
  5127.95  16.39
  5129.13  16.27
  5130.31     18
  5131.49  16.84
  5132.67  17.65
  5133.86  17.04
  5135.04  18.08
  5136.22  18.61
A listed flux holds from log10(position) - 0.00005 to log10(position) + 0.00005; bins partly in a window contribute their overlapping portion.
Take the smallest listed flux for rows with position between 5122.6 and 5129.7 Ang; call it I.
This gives 15.09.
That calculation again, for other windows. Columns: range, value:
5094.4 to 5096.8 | 16.97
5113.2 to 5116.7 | 17.16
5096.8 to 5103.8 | 15.75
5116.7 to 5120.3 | 16.68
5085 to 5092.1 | 17.73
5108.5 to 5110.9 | 16.79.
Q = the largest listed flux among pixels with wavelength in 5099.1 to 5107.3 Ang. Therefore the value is 18.48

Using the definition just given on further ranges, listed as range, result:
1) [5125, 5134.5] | 18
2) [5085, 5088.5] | 20.39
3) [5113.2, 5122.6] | 19.23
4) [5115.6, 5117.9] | 18.9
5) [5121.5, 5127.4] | 17.62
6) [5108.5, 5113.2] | 17.86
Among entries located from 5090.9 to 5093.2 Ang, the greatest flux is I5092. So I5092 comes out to 19.42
